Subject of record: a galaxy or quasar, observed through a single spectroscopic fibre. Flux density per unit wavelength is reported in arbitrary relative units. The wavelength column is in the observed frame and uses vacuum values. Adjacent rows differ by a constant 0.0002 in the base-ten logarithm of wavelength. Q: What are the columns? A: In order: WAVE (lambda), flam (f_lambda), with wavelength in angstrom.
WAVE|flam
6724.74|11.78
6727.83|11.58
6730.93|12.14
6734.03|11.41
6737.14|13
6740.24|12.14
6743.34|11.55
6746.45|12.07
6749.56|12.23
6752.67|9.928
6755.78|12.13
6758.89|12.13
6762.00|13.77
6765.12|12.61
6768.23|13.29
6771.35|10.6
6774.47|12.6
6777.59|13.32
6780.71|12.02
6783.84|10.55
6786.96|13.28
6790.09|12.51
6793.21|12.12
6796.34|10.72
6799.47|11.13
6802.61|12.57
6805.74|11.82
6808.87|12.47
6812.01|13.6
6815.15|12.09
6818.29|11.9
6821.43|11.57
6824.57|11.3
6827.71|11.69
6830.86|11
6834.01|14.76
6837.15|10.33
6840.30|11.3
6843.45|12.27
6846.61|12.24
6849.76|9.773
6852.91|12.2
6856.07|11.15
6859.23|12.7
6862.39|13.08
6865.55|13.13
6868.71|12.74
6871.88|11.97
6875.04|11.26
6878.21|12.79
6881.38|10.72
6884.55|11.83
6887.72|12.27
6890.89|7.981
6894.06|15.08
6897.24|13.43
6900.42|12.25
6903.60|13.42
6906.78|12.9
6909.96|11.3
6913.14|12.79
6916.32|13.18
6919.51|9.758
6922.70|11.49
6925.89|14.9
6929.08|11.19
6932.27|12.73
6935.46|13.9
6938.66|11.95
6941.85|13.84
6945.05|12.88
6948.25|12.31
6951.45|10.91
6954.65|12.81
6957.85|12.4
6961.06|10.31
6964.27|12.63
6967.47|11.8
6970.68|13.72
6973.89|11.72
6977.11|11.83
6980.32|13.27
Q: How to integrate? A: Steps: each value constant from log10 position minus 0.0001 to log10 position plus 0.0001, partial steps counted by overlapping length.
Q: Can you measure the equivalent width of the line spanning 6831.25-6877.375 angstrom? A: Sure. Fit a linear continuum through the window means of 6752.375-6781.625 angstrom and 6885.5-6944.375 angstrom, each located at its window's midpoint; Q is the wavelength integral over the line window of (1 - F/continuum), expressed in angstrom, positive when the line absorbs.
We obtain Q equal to 1.37 angstrom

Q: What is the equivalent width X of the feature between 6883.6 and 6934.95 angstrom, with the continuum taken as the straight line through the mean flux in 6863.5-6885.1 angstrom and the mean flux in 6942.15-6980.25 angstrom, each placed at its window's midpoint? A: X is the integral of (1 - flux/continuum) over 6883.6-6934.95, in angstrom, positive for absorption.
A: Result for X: -0.74 angstrom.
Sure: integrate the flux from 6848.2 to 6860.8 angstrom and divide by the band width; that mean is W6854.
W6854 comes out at 11.5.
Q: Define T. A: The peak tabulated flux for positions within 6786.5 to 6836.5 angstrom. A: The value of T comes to 14.76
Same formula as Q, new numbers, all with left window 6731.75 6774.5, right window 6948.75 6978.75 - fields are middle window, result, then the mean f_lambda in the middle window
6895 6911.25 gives -1.0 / 12.8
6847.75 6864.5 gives 0.3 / 11.8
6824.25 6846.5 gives 0.4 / 11.9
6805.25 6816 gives -0.5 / 12.6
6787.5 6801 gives 0.4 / 11.7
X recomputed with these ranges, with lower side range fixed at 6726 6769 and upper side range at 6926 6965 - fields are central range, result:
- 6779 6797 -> 0.4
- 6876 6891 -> 1.1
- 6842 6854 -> 0.7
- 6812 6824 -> 0.2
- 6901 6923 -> 0.4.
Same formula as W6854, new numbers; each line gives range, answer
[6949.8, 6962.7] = 11.6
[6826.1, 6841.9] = 11.8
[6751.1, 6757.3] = 11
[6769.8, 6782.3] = 12.1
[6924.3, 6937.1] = 13.2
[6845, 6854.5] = 11.4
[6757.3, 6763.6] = 12.9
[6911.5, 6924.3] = 11.8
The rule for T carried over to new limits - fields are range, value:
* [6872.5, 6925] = 15.08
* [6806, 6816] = 13.6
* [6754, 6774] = 13.77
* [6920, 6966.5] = 14.9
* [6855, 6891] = 13.13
